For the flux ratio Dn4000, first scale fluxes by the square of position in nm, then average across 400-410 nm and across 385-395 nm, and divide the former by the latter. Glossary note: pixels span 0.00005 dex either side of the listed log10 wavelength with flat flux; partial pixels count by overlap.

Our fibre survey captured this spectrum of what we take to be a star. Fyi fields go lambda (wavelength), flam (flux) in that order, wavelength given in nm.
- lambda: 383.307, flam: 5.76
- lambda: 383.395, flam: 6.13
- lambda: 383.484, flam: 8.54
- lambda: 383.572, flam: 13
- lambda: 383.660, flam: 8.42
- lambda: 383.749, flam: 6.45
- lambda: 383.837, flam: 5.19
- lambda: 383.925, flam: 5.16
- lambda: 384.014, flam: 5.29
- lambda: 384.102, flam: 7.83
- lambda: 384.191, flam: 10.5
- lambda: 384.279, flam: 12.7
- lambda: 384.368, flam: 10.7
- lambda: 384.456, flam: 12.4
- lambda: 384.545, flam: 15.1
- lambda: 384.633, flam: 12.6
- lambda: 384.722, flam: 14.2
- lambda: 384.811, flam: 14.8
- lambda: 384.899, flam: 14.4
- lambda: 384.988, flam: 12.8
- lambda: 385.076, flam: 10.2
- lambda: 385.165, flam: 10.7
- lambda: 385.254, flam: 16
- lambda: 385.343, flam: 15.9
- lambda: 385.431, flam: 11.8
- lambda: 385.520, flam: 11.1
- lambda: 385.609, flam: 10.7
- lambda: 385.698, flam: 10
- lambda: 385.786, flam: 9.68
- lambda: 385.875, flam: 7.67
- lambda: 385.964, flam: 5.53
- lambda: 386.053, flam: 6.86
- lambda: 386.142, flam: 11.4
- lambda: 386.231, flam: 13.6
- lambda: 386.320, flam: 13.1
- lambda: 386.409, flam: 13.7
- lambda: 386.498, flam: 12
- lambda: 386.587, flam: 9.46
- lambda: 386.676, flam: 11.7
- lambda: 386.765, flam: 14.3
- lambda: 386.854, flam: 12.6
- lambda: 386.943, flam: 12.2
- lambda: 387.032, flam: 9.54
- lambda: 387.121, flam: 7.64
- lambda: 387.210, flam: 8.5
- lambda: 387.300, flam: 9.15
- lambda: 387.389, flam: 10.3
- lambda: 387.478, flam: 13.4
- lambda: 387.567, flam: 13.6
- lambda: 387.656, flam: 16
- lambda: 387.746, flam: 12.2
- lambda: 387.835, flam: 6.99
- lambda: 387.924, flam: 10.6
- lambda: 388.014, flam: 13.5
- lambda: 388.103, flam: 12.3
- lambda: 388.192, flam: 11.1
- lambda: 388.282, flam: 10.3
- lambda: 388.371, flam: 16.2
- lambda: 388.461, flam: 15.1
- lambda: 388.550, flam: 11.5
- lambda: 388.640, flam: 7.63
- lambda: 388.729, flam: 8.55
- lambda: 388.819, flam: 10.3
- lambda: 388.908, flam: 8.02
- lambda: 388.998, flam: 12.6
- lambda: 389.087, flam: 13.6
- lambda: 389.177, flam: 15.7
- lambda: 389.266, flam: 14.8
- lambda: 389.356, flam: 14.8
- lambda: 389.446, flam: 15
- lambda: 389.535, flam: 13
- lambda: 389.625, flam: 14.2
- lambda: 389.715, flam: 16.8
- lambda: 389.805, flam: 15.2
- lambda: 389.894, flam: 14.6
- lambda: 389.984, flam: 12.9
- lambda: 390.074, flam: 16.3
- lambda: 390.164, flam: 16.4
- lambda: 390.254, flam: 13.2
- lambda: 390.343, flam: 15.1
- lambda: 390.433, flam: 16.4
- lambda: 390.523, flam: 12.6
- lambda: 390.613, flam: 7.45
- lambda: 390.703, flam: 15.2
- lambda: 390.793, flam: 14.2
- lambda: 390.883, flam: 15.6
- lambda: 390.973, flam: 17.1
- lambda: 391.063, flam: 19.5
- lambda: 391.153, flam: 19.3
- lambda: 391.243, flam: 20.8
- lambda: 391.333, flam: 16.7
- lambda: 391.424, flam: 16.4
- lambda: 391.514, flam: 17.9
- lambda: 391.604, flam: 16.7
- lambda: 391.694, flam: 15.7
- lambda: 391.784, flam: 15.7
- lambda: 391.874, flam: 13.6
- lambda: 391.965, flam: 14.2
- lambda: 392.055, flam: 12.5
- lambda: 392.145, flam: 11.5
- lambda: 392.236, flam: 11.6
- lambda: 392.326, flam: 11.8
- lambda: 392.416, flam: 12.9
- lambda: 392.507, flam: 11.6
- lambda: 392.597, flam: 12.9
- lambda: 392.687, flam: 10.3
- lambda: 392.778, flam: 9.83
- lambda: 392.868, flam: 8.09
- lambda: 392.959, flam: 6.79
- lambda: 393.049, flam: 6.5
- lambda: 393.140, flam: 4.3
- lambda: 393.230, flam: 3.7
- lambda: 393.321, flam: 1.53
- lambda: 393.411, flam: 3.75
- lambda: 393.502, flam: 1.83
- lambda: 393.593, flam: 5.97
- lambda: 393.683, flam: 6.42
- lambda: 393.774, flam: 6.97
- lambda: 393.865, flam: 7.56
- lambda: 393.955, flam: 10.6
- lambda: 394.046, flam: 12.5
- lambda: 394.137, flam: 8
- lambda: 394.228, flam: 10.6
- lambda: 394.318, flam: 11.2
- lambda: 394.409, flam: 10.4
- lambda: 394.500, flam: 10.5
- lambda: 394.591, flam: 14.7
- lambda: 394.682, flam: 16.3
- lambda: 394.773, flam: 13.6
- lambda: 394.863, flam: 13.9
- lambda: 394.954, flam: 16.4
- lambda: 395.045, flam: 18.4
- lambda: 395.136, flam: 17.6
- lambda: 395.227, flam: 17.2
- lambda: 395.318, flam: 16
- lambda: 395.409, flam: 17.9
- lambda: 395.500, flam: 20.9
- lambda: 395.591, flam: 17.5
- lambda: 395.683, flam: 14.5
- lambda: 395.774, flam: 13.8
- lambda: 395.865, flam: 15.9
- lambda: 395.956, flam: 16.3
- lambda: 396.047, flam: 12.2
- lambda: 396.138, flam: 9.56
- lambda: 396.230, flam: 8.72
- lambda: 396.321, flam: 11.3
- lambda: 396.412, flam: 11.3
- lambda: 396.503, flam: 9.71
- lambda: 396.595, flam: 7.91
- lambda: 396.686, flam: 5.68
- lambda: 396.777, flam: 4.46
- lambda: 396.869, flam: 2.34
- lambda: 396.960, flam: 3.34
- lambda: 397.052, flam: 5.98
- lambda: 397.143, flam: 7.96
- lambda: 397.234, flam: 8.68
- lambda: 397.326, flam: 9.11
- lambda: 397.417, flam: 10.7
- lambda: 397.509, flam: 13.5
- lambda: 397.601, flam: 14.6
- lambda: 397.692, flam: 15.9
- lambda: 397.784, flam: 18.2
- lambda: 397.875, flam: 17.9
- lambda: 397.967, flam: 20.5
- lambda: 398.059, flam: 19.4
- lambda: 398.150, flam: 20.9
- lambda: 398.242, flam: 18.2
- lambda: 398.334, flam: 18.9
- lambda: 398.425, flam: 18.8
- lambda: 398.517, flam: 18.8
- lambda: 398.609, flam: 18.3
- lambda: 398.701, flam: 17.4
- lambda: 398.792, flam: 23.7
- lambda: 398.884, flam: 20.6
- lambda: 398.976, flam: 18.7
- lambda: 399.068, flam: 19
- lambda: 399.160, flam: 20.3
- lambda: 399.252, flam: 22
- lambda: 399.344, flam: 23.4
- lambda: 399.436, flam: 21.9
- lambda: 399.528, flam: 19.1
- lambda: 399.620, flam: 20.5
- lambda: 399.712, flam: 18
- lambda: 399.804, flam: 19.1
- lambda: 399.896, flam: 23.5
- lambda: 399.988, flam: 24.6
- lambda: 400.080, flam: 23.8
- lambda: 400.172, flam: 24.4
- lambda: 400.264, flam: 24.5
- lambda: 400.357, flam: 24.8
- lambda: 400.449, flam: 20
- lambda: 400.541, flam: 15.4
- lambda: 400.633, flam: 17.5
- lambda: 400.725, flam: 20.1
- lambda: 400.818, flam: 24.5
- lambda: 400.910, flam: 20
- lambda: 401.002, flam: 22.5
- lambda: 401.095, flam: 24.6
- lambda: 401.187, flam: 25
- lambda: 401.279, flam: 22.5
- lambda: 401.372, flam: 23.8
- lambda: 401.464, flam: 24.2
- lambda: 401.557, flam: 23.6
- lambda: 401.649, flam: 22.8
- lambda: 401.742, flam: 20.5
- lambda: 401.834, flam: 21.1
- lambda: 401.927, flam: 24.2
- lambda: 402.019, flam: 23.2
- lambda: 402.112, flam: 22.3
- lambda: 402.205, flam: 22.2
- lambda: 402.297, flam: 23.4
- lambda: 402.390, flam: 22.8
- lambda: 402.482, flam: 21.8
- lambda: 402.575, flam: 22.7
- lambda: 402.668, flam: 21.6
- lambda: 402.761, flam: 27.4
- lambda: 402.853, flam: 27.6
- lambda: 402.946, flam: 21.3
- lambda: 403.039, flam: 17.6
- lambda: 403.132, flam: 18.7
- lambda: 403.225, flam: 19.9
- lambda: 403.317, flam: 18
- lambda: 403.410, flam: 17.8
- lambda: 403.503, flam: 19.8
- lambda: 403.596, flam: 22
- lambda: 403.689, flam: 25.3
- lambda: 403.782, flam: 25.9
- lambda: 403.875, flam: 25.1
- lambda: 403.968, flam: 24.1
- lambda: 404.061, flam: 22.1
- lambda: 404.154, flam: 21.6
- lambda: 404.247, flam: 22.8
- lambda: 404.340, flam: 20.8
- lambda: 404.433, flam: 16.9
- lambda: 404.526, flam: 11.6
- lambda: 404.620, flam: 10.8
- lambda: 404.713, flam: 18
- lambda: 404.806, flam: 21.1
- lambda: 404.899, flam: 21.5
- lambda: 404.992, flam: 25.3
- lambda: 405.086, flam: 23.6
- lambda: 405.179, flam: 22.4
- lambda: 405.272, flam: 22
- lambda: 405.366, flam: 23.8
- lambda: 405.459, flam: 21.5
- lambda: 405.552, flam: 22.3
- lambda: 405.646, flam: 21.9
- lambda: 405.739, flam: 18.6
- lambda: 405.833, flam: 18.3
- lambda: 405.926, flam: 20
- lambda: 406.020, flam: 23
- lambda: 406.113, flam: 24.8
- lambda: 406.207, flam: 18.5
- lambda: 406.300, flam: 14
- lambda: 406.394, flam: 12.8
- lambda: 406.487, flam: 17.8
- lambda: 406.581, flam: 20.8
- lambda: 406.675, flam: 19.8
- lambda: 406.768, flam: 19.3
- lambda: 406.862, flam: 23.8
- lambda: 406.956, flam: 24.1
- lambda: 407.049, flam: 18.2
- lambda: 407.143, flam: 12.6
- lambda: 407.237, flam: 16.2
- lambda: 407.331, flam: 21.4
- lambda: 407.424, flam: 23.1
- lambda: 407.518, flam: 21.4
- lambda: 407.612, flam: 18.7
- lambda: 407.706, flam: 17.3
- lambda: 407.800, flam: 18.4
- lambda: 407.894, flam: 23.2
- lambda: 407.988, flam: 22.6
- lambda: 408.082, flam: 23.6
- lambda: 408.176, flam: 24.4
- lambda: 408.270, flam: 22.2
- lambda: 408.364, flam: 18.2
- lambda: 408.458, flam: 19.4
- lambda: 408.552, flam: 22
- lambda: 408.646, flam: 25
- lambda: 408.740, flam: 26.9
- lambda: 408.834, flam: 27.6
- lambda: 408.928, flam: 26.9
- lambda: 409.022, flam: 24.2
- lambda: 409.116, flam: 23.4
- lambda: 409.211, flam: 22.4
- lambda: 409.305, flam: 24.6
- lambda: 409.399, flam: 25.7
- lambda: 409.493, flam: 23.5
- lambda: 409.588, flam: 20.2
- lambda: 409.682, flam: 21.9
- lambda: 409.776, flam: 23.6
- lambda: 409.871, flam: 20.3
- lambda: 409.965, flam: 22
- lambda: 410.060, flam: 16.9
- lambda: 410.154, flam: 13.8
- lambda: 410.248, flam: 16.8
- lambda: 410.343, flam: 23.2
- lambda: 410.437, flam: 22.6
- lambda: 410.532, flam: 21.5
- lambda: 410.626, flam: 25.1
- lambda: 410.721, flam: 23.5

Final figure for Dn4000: 1.94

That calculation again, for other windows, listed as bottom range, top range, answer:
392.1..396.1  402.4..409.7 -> 1.97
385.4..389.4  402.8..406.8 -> 1.97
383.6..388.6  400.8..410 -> 2.12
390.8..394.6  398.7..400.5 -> 1.98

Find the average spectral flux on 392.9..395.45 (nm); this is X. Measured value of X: 10.4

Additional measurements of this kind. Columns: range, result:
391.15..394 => 10.7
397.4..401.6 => 20.4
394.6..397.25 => 12.3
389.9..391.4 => 15.5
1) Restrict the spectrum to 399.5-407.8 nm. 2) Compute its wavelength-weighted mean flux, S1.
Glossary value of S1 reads 21.1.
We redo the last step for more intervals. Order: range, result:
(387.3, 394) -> 12.2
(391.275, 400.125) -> 13.7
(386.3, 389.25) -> 11.6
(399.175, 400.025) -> 21.3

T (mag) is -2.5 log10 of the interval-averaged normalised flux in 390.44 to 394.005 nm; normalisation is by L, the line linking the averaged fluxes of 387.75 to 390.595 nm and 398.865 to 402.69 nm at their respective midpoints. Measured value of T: 0.29 mag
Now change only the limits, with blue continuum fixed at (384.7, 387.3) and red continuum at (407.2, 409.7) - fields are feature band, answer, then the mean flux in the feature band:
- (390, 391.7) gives -0.15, 15.9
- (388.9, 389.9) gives -0.09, 14.2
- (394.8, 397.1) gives 0.29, 12.4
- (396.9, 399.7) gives 0.04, 16.8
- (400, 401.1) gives -0.18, 21.8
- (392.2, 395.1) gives 0.48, 9.76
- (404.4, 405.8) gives 0.04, 20.1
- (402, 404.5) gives -0.11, 21.9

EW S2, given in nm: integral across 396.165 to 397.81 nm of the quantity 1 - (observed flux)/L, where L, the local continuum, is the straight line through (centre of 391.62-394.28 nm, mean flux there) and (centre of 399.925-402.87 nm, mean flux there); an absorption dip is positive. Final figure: 0.68 nm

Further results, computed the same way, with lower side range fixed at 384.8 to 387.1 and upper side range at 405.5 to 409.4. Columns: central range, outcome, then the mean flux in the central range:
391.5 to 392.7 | 0.066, 13.5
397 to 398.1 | 0.216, 13.5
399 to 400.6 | -0.330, 21.4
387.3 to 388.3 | 0.047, 11.8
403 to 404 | -0.098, 21.3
